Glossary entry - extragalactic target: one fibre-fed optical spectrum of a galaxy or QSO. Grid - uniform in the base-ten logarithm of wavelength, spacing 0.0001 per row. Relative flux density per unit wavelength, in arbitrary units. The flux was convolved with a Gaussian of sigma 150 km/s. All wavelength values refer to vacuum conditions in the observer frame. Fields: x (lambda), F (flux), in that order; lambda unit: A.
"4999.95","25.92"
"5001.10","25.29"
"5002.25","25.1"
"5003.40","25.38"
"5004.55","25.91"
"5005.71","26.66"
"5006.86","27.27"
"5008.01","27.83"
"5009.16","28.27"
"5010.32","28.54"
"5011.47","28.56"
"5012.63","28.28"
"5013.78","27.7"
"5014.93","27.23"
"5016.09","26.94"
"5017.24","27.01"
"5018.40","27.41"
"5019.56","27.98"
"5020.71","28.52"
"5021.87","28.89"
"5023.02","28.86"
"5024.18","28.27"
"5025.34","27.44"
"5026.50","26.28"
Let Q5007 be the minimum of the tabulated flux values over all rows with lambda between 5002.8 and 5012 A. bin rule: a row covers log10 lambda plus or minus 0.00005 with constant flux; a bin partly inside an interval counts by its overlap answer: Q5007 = 25.38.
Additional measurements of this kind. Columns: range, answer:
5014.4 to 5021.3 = 26.94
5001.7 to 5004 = 25.1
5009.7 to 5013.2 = 28.28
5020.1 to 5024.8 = 28.27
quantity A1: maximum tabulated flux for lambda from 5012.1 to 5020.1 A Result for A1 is 28.28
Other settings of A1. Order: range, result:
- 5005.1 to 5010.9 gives 28.54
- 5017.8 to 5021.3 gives 28.52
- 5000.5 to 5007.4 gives 27.27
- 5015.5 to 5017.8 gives 27.01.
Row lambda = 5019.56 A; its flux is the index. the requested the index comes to 27.98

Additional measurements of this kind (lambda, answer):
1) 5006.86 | 27.27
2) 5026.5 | 26.28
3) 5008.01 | 27.83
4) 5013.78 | 27.7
